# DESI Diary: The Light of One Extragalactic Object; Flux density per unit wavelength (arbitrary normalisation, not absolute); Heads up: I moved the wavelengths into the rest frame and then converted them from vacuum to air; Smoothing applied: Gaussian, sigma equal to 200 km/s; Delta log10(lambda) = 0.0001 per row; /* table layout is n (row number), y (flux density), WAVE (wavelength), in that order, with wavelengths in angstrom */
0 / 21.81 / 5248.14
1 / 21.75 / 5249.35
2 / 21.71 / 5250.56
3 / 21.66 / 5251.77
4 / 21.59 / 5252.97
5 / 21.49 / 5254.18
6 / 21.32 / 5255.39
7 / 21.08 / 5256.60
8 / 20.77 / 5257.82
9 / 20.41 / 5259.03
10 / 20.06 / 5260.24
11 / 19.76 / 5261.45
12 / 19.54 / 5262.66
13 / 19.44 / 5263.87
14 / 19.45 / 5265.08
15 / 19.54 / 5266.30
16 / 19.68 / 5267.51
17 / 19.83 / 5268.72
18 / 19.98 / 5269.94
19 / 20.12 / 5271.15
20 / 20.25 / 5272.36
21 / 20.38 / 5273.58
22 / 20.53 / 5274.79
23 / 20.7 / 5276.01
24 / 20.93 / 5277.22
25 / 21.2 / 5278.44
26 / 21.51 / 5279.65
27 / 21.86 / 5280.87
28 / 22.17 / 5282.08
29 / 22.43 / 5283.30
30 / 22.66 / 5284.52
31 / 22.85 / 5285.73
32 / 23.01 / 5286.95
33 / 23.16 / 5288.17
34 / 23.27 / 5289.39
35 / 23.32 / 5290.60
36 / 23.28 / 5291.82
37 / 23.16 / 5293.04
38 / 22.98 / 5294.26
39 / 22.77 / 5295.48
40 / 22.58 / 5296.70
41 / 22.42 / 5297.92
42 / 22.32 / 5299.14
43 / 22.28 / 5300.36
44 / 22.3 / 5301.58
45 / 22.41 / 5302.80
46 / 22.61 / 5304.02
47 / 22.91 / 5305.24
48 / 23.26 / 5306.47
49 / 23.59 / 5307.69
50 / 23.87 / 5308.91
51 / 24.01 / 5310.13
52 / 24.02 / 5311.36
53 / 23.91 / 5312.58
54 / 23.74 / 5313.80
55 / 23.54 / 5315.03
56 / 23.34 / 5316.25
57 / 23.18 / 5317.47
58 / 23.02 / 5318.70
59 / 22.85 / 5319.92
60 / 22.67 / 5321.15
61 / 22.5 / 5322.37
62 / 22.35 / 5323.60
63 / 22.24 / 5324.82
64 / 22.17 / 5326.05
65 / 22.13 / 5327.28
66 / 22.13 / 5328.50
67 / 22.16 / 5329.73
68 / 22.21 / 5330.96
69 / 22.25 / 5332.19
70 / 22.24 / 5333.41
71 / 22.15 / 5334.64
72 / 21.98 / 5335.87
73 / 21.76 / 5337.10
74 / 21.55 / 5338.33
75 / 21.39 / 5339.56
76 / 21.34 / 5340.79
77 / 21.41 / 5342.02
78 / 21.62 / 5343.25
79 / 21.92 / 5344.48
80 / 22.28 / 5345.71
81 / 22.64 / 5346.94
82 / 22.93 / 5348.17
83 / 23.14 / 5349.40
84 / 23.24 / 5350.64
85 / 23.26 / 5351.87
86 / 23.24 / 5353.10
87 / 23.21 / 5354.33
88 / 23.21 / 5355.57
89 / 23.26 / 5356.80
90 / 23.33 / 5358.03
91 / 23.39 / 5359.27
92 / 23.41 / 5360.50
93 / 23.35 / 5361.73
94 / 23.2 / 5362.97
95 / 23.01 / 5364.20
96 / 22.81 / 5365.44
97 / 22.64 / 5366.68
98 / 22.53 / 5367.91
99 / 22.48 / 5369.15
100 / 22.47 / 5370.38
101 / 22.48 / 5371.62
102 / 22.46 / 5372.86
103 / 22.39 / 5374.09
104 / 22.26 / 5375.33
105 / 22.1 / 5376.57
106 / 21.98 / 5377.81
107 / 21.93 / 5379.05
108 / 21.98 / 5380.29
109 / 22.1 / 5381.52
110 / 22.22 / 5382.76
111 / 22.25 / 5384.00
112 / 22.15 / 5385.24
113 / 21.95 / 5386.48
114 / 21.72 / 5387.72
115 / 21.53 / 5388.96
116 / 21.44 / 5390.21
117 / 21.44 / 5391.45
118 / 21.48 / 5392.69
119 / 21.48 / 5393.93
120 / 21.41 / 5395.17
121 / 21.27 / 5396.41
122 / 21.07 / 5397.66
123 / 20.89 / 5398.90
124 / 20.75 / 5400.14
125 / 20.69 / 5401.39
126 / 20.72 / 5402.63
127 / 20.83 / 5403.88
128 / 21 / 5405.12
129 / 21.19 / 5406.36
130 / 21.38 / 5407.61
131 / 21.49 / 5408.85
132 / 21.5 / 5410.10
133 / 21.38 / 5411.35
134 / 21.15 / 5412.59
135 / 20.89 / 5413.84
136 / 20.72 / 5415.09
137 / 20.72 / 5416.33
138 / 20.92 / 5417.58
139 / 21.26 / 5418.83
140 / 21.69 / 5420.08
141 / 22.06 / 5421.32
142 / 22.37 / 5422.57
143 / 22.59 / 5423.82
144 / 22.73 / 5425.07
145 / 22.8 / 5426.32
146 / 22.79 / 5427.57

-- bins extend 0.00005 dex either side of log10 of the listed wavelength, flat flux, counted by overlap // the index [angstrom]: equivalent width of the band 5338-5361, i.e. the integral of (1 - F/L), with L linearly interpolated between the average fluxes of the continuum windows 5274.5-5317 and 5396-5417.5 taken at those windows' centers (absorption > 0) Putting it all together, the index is -0.76 angstrom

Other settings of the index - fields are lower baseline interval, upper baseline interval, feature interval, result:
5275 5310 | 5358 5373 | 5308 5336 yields -0.2 angstrom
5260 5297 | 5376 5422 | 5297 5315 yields -1.5 angstrom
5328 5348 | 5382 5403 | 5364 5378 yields -0.5 angstrom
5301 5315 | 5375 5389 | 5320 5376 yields 0.3 angstrom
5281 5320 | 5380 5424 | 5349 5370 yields -0.9 angstrom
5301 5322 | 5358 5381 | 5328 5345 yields 0.8 angstrom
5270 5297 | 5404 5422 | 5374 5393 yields -0.5 angstrom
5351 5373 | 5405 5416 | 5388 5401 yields 0.3 angstrom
